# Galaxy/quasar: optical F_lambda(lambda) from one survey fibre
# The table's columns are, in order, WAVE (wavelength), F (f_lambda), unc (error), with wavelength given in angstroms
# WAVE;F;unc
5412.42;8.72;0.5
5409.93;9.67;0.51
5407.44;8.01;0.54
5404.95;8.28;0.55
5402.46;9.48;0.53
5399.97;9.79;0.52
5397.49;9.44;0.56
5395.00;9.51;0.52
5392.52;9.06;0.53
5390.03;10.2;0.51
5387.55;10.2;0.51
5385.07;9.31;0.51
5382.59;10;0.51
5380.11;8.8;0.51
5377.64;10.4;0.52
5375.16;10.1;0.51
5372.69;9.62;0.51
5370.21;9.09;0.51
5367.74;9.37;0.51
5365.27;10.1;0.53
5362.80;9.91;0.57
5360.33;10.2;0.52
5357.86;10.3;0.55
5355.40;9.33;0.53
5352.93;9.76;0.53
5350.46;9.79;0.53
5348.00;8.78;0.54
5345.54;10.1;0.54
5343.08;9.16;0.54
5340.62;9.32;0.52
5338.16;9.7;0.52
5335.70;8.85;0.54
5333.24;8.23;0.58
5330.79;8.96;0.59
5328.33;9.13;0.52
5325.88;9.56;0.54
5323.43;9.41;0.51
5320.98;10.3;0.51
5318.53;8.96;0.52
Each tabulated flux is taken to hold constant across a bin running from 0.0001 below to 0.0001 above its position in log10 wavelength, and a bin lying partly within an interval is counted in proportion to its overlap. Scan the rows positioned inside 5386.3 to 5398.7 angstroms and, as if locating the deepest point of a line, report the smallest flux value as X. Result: 9.06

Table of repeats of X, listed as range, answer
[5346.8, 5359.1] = 8.78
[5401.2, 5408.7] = 8.01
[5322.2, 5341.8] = 8.23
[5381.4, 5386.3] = 9.31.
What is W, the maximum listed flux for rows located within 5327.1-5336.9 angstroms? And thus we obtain 9.13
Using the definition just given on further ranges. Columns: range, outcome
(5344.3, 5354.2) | 10.1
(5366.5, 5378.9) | 10.4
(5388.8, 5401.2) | 10.2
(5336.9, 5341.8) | 9.7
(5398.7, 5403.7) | 9.79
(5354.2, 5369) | 10.3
